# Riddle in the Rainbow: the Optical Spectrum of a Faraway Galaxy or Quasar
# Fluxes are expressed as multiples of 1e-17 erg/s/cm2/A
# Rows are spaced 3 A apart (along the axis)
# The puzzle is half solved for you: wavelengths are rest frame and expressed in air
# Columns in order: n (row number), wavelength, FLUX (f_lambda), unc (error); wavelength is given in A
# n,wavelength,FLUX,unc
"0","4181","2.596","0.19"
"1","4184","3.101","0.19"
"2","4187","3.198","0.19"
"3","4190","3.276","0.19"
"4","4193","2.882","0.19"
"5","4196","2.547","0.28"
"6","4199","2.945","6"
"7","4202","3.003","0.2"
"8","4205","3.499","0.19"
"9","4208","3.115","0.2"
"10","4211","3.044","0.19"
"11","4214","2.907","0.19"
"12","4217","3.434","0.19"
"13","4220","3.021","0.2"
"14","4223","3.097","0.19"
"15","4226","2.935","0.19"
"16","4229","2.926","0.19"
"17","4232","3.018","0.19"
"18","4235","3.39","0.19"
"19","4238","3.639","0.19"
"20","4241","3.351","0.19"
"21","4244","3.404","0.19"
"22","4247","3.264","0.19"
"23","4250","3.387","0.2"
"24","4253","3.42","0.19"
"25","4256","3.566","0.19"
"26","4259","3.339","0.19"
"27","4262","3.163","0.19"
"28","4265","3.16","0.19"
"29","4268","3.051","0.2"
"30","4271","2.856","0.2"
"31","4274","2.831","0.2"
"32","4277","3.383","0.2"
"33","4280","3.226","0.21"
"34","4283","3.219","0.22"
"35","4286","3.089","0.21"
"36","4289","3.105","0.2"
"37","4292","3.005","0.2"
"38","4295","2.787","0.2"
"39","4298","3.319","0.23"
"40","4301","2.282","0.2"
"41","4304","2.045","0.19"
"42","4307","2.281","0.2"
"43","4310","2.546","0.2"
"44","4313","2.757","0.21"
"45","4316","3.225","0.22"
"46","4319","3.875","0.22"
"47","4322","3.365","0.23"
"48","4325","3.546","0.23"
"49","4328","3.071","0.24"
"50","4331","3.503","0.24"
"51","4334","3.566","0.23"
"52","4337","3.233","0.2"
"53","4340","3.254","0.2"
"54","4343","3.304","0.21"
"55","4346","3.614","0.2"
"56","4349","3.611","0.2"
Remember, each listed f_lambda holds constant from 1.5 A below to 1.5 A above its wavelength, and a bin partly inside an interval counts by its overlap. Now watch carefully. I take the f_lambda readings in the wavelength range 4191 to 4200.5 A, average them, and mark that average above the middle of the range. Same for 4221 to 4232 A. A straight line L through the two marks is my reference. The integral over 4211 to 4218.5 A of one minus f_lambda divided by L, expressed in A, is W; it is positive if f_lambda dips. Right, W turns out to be -0.6 A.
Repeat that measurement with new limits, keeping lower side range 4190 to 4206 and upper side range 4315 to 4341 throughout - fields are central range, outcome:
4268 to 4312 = 5.65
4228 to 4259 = -2.05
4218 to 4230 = 0.22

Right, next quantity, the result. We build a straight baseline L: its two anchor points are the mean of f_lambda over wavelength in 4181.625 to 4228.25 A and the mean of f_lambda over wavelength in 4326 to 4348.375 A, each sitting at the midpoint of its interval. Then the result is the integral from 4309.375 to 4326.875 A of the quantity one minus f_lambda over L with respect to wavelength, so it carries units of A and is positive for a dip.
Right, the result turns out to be 0.43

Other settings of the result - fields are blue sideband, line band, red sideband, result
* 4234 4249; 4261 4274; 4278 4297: 0.8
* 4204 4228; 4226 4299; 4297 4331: -3.7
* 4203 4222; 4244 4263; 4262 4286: -1.5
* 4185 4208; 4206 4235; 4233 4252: 1.4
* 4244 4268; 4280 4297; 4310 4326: 1.2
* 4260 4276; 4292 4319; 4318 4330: 4.6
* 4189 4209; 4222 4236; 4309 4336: 0.1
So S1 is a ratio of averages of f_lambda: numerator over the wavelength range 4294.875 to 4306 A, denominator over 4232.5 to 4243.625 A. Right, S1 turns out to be 0.75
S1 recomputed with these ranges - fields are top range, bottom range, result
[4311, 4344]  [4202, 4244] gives 1.04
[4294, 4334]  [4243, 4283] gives 0.93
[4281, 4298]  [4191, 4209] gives 1.02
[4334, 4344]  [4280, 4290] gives 1.05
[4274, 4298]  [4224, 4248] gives 0.96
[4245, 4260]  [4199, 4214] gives 1.09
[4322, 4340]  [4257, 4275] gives 1.09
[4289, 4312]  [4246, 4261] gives 0.78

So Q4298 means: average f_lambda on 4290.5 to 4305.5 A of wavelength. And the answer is 2.69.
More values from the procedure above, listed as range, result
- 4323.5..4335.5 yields 3.42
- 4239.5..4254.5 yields 3.37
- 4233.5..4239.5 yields 3.51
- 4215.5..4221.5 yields 3.23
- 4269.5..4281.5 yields 3.07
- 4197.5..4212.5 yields 3.12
